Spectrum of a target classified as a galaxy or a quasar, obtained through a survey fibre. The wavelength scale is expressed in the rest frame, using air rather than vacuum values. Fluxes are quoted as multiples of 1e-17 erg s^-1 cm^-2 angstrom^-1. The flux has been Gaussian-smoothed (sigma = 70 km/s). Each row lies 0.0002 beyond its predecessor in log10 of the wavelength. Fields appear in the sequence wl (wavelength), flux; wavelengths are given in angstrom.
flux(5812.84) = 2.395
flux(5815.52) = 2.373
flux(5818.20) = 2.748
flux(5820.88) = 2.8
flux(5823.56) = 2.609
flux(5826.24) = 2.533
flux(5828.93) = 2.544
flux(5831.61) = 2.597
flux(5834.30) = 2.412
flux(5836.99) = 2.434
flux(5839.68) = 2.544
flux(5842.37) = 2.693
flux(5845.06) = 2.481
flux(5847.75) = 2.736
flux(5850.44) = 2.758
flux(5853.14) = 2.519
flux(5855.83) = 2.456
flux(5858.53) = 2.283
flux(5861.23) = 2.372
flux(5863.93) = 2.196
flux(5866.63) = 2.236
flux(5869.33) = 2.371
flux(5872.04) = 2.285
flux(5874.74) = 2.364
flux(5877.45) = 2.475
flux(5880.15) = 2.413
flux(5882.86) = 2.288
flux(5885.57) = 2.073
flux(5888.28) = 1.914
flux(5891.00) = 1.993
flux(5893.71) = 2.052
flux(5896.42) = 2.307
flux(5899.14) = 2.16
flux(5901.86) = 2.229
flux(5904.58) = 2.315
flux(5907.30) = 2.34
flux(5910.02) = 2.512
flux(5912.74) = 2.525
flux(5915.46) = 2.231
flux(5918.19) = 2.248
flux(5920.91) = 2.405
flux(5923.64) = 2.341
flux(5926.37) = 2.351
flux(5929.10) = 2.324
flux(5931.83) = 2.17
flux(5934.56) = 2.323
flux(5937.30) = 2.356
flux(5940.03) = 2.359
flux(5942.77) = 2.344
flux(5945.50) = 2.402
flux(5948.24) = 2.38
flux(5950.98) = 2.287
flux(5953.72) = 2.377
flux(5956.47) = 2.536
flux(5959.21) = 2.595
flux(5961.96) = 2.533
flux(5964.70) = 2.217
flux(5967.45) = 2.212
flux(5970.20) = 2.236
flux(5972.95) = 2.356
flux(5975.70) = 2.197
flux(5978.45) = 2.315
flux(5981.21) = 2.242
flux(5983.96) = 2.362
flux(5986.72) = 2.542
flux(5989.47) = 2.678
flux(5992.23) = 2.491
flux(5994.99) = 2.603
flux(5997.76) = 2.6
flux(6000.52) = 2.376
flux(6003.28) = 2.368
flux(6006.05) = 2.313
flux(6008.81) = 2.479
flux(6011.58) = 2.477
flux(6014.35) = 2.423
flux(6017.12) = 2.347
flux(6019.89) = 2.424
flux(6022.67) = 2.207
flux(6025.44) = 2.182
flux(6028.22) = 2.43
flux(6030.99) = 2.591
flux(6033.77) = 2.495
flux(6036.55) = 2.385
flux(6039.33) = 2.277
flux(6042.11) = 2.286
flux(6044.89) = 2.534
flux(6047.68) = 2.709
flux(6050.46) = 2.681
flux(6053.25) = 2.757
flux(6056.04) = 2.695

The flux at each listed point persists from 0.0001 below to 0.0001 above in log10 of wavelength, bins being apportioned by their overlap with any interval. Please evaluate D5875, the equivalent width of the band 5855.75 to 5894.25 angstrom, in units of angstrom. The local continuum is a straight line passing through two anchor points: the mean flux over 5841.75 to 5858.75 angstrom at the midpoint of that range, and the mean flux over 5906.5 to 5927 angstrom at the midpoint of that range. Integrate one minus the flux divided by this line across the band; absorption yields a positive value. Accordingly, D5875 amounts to 3.9 angstrom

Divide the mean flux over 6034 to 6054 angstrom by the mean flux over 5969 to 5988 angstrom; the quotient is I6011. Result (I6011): 1.1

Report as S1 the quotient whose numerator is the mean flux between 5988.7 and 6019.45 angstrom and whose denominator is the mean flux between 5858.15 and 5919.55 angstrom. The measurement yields 1.09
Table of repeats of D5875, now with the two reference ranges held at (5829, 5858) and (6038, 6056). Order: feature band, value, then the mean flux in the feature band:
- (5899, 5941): 3.7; 2.33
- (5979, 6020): 1.7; 2.45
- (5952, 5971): 1.2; 2.39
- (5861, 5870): 1.0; 2.28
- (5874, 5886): 1.0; 2.34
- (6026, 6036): 0.3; 2.47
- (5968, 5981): 1.4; 2.27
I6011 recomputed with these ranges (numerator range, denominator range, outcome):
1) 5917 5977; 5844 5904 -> 1.01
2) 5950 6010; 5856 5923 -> 1.06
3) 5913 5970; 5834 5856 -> 0.91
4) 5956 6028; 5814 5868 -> 0.95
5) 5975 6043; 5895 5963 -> 1.02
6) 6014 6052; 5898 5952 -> 1.04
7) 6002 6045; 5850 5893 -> 1.04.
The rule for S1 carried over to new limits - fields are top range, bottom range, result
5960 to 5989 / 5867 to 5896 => 1.05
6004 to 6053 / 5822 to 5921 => 1.02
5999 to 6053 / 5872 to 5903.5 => 1.10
